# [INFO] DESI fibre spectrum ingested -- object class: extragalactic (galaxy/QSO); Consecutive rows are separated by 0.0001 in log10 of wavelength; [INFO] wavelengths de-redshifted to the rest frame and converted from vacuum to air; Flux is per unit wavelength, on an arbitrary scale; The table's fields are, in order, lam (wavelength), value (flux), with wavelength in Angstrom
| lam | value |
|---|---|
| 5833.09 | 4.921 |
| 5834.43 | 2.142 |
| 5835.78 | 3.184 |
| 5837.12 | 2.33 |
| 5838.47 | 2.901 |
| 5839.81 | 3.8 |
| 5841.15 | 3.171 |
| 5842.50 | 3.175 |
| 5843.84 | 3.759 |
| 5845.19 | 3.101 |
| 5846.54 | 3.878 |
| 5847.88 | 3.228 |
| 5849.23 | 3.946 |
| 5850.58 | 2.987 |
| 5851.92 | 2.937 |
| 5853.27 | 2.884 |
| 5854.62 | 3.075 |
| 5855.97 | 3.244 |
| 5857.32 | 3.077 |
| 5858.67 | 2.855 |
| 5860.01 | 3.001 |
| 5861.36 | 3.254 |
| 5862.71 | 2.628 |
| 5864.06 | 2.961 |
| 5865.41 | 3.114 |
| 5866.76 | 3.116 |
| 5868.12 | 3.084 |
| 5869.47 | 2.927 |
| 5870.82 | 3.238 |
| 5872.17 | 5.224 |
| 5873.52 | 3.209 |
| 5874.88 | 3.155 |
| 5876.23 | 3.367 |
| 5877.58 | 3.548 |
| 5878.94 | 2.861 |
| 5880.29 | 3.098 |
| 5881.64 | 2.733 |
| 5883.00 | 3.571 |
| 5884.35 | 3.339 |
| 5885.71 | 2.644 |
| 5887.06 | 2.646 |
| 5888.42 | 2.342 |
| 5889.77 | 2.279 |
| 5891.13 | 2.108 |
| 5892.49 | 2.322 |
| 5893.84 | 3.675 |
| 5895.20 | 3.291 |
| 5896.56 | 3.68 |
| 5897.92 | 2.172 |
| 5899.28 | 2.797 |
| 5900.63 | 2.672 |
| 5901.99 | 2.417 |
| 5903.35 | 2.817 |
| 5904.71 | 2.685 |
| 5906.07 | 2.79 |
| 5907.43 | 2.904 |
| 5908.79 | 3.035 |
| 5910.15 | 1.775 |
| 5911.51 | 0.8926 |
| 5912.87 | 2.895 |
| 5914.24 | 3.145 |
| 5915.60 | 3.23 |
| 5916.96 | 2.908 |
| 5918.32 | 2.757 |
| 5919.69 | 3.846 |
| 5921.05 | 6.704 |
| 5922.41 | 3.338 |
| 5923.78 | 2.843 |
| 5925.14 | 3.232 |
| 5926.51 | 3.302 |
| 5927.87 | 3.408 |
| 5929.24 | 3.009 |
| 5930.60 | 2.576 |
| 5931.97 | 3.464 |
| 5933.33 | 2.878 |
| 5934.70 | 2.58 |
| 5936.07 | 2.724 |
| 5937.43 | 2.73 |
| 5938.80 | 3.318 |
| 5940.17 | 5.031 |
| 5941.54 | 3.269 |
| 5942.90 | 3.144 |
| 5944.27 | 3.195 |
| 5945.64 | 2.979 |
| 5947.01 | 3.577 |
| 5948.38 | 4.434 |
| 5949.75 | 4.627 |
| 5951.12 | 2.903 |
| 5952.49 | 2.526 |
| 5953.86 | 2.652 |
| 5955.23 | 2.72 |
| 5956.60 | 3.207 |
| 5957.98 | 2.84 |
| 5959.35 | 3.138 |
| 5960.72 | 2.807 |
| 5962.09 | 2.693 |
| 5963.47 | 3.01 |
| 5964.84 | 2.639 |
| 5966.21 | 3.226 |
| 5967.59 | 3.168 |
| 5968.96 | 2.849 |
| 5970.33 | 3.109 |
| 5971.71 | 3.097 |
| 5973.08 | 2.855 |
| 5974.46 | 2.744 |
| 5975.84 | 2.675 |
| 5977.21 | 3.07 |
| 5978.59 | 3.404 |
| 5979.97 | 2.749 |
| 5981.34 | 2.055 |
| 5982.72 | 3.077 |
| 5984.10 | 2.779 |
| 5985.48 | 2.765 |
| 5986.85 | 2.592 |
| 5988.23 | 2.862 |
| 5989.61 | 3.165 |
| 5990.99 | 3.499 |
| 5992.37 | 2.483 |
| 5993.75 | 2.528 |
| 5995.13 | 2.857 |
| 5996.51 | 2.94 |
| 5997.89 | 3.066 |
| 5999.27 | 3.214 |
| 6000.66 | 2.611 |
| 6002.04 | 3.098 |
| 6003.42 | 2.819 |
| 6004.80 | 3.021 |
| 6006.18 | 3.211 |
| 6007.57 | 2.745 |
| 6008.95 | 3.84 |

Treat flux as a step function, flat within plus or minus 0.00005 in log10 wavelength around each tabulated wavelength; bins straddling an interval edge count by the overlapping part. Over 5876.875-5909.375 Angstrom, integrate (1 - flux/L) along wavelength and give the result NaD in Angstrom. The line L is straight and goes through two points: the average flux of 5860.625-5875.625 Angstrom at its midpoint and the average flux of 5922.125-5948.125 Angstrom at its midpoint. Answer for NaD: 3.9 Angstrom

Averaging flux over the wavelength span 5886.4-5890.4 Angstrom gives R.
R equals 2.42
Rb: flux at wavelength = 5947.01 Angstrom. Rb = 3.577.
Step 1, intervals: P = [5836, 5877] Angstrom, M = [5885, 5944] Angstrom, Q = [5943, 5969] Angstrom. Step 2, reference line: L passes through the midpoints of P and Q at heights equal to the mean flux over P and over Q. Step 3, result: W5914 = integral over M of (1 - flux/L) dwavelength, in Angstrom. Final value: 3.3 Angstrom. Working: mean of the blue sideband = 3.22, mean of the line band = 2.99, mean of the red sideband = 3.12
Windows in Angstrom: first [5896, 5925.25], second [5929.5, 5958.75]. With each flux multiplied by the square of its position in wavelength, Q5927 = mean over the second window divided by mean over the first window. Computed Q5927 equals 1.09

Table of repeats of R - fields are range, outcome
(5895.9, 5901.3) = 2.83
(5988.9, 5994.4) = 2.92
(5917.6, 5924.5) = 3.89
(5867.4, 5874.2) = 3.53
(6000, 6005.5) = 2.89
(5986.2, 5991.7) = 3.03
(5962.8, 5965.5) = 2.83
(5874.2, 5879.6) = 3.23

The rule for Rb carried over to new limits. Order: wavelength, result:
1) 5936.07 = 2.724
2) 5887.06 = 2.646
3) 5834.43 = 2.142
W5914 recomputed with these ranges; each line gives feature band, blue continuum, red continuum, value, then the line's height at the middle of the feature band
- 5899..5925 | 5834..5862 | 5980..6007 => 0.4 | 3.03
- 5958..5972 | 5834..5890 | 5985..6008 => 0.0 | 2.96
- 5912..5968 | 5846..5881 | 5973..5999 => -4.3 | 2.99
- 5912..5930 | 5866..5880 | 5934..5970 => -0.9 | 3.24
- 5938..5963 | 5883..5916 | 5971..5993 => -4.2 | 2.8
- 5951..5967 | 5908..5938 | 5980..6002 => 0.4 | 2.94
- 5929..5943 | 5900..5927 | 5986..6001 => -0.9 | 2.98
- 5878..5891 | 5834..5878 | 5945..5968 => 1.5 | 3.18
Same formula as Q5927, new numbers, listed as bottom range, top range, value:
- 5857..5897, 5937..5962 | 1.09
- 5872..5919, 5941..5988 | 1.08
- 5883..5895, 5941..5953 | 1.27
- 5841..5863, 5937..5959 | 1.07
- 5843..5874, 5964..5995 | 0.92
